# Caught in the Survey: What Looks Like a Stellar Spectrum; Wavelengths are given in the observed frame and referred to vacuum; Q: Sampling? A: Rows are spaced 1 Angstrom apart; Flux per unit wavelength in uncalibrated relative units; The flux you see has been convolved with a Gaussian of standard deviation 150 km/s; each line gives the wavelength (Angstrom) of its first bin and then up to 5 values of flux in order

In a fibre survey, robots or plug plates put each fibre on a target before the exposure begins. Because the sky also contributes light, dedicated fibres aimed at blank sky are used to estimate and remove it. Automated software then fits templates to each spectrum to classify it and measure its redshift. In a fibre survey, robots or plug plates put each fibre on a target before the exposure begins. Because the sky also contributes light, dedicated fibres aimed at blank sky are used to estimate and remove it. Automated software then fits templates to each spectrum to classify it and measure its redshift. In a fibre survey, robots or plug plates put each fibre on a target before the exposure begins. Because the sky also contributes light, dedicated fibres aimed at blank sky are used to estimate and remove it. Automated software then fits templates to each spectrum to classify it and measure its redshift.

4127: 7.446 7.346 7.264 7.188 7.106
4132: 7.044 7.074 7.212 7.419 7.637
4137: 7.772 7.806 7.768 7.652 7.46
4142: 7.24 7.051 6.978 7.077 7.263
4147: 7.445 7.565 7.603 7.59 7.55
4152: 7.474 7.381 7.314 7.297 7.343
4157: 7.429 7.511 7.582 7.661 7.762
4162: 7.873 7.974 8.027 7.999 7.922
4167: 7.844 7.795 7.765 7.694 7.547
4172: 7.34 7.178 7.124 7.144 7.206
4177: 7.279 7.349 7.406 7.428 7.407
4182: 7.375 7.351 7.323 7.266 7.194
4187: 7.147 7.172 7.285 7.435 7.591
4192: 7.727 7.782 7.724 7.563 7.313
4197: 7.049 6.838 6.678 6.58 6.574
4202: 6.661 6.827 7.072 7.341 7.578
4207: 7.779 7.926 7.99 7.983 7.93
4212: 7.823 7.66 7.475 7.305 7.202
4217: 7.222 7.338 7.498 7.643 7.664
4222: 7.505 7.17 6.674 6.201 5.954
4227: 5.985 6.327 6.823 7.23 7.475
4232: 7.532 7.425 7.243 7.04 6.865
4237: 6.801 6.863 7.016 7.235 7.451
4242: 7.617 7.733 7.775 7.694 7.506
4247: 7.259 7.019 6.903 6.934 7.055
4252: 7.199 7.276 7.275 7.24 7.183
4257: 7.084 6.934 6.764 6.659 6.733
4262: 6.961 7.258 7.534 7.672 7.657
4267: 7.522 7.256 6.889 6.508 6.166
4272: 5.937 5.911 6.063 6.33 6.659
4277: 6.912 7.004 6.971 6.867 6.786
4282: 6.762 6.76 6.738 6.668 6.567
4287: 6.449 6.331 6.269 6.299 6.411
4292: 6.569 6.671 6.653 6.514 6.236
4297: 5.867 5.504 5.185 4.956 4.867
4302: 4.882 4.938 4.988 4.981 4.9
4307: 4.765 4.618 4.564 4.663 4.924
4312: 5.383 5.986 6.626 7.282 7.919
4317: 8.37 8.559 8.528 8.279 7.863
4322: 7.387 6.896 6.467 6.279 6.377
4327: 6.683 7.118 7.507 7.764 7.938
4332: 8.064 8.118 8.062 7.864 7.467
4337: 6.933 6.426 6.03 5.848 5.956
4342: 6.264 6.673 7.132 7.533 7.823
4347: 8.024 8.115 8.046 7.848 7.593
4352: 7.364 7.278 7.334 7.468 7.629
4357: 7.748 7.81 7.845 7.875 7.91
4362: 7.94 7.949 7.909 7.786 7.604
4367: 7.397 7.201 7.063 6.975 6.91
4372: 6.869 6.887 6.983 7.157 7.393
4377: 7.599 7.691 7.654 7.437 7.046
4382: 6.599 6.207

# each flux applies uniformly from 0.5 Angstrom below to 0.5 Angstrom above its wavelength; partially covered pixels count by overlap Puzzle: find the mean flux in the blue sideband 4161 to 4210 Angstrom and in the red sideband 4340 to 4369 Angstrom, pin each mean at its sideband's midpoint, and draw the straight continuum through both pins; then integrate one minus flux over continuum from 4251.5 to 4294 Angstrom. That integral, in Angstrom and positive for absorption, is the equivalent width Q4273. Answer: 3.75 Angstrom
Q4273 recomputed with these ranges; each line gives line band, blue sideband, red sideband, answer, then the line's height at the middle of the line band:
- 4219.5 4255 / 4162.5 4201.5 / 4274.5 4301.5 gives -1.4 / 6.86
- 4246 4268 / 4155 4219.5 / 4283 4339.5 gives -0.8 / 6.9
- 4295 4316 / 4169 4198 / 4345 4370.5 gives 6.0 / 7.57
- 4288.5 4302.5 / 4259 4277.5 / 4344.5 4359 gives 2.3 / 7.1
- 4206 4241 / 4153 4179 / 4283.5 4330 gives -1.0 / 7.04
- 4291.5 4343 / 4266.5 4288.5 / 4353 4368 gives 5.0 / 7.15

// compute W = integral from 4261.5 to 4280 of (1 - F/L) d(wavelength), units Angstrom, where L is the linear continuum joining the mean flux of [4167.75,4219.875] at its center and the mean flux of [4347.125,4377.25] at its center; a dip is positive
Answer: 1.5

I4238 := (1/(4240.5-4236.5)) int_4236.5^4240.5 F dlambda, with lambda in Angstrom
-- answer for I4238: 6.98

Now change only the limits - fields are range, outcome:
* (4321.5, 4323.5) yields 7.14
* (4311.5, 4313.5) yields 5.68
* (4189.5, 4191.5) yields 7.51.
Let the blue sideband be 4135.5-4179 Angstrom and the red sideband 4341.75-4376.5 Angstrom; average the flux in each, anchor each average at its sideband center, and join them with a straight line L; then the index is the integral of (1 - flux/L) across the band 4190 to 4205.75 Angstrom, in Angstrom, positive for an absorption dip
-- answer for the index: 0.7 Angstrom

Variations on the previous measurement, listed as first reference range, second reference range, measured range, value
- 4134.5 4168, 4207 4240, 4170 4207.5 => 0.6 Angstrom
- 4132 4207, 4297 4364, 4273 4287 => 0.7 Angstrom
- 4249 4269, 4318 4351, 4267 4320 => 7.2 Angstrom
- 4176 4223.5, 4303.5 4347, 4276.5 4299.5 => 1.5 Angstrom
